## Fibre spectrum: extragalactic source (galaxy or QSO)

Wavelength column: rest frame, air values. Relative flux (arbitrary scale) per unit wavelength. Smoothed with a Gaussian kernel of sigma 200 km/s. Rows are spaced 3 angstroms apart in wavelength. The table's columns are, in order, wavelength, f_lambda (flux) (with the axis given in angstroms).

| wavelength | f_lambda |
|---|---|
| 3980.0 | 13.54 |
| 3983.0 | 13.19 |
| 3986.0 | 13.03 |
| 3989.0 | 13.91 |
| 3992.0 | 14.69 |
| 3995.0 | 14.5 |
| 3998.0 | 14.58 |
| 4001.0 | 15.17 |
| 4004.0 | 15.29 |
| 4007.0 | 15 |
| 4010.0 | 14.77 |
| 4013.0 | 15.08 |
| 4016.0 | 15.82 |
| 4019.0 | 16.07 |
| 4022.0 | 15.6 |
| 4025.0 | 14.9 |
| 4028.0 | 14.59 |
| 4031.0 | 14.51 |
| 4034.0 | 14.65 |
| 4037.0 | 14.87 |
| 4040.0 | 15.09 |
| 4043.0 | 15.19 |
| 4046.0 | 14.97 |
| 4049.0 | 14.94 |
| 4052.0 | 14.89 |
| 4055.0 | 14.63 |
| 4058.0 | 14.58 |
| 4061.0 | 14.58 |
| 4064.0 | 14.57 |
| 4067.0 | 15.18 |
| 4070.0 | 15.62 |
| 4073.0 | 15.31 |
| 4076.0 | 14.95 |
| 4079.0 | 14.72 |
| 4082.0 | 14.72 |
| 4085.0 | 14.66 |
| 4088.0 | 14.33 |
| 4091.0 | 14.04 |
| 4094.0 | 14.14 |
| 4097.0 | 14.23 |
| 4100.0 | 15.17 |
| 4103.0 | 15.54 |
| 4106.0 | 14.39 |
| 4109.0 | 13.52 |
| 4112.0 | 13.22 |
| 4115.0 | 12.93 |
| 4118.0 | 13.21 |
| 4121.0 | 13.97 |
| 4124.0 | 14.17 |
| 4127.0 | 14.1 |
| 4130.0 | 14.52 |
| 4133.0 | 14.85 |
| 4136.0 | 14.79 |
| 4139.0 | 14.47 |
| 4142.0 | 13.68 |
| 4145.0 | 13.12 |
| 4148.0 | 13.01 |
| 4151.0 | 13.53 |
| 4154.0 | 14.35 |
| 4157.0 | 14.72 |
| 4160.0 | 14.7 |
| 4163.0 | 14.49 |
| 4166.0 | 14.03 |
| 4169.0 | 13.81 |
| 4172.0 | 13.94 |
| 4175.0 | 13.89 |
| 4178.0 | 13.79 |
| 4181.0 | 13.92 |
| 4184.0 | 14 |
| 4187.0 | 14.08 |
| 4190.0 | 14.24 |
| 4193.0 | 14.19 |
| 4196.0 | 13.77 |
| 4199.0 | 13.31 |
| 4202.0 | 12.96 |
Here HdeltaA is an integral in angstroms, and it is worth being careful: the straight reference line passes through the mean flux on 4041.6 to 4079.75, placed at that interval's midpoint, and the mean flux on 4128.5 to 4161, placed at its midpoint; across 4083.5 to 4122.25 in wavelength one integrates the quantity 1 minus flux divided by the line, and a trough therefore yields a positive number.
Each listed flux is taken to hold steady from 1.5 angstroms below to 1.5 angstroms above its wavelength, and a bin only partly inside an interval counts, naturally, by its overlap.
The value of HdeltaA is 1.17 angstroms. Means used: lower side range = 14.9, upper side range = 14.1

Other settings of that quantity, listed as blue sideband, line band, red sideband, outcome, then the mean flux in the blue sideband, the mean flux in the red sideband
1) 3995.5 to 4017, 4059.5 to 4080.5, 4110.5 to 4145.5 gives -0.75 angstroms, 15.1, 13.9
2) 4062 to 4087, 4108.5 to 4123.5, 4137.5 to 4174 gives 1.08 angstroms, 14.9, 14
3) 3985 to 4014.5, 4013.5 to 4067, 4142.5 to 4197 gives -1.86 angstroms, 14.6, 14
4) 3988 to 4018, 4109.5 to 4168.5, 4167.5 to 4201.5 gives 0.64 angstroms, 14.9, 13.9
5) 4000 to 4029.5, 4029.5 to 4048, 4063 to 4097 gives 0.20 angstroms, 15.2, 14.7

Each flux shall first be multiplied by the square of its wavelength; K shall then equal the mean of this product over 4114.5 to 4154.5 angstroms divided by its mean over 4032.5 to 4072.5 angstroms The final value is 0.97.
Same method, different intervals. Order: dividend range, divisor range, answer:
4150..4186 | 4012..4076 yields 1.00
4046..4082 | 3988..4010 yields 1.04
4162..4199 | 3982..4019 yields 1.04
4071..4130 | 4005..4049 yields 0.98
